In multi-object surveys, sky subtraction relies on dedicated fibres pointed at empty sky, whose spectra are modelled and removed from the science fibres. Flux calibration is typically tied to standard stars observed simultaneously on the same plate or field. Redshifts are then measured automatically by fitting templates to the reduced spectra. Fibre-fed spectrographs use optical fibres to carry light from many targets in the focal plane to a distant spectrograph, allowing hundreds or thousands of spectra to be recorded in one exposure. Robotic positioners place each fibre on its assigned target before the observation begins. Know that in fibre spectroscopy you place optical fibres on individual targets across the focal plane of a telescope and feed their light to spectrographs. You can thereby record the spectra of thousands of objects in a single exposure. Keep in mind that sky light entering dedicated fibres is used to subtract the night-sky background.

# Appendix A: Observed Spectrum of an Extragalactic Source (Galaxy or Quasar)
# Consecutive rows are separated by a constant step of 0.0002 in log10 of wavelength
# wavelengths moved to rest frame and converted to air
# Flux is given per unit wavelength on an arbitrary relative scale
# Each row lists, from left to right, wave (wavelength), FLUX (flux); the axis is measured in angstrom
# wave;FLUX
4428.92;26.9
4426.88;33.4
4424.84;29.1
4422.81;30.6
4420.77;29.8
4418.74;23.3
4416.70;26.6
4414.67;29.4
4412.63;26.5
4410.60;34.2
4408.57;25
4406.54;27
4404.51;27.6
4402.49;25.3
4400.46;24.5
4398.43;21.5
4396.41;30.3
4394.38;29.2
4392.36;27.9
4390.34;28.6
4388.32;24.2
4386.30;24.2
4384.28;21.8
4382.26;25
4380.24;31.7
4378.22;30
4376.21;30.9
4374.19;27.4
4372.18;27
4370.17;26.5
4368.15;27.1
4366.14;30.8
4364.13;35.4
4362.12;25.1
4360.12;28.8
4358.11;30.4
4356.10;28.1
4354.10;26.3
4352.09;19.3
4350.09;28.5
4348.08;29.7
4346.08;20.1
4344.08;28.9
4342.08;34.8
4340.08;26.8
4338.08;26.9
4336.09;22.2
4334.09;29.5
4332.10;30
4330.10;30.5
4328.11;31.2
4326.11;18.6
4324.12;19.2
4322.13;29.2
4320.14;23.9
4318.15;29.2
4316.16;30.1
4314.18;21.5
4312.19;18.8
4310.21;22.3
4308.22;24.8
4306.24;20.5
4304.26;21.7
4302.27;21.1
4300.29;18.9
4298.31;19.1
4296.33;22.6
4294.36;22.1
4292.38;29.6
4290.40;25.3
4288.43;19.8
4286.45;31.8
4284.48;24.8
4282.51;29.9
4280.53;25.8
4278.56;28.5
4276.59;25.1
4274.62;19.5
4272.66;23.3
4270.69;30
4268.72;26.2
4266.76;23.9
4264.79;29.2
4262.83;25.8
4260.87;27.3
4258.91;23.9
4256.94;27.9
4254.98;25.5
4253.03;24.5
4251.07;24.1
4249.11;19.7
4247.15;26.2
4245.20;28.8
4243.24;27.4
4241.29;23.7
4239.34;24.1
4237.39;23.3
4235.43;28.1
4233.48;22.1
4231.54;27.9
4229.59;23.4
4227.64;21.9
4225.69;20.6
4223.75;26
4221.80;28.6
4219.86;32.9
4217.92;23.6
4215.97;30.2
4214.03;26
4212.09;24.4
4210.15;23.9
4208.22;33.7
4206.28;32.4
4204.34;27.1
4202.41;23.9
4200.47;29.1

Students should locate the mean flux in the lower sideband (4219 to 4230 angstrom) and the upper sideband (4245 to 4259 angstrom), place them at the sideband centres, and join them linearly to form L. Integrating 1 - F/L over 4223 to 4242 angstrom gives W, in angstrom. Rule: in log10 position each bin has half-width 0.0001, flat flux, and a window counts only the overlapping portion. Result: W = 0.98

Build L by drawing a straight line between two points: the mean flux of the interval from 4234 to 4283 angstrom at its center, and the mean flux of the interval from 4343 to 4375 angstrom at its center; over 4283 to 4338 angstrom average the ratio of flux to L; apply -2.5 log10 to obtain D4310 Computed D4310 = 0.09 mag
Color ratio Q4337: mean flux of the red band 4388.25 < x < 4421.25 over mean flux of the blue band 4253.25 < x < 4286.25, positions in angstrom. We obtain 1.04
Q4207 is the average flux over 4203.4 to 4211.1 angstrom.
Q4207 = 29.3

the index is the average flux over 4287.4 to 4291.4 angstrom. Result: 22.6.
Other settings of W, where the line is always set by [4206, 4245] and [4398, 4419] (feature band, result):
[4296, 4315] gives 3.82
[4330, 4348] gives -0.83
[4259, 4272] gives -0.24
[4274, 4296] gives 0.55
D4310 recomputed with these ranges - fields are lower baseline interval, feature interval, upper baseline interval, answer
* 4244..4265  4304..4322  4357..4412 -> 0.11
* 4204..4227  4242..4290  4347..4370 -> 0.07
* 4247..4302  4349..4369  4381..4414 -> -0.08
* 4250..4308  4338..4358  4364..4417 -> -0.03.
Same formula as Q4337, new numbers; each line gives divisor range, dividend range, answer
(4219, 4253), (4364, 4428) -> 1.10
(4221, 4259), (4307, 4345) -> 1.05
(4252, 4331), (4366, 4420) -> 1.09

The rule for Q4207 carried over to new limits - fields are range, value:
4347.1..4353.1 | 25.8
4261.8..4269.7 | 26.3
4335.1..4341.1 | 25.4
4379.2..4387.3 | 25.7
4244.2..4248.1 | 27.5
